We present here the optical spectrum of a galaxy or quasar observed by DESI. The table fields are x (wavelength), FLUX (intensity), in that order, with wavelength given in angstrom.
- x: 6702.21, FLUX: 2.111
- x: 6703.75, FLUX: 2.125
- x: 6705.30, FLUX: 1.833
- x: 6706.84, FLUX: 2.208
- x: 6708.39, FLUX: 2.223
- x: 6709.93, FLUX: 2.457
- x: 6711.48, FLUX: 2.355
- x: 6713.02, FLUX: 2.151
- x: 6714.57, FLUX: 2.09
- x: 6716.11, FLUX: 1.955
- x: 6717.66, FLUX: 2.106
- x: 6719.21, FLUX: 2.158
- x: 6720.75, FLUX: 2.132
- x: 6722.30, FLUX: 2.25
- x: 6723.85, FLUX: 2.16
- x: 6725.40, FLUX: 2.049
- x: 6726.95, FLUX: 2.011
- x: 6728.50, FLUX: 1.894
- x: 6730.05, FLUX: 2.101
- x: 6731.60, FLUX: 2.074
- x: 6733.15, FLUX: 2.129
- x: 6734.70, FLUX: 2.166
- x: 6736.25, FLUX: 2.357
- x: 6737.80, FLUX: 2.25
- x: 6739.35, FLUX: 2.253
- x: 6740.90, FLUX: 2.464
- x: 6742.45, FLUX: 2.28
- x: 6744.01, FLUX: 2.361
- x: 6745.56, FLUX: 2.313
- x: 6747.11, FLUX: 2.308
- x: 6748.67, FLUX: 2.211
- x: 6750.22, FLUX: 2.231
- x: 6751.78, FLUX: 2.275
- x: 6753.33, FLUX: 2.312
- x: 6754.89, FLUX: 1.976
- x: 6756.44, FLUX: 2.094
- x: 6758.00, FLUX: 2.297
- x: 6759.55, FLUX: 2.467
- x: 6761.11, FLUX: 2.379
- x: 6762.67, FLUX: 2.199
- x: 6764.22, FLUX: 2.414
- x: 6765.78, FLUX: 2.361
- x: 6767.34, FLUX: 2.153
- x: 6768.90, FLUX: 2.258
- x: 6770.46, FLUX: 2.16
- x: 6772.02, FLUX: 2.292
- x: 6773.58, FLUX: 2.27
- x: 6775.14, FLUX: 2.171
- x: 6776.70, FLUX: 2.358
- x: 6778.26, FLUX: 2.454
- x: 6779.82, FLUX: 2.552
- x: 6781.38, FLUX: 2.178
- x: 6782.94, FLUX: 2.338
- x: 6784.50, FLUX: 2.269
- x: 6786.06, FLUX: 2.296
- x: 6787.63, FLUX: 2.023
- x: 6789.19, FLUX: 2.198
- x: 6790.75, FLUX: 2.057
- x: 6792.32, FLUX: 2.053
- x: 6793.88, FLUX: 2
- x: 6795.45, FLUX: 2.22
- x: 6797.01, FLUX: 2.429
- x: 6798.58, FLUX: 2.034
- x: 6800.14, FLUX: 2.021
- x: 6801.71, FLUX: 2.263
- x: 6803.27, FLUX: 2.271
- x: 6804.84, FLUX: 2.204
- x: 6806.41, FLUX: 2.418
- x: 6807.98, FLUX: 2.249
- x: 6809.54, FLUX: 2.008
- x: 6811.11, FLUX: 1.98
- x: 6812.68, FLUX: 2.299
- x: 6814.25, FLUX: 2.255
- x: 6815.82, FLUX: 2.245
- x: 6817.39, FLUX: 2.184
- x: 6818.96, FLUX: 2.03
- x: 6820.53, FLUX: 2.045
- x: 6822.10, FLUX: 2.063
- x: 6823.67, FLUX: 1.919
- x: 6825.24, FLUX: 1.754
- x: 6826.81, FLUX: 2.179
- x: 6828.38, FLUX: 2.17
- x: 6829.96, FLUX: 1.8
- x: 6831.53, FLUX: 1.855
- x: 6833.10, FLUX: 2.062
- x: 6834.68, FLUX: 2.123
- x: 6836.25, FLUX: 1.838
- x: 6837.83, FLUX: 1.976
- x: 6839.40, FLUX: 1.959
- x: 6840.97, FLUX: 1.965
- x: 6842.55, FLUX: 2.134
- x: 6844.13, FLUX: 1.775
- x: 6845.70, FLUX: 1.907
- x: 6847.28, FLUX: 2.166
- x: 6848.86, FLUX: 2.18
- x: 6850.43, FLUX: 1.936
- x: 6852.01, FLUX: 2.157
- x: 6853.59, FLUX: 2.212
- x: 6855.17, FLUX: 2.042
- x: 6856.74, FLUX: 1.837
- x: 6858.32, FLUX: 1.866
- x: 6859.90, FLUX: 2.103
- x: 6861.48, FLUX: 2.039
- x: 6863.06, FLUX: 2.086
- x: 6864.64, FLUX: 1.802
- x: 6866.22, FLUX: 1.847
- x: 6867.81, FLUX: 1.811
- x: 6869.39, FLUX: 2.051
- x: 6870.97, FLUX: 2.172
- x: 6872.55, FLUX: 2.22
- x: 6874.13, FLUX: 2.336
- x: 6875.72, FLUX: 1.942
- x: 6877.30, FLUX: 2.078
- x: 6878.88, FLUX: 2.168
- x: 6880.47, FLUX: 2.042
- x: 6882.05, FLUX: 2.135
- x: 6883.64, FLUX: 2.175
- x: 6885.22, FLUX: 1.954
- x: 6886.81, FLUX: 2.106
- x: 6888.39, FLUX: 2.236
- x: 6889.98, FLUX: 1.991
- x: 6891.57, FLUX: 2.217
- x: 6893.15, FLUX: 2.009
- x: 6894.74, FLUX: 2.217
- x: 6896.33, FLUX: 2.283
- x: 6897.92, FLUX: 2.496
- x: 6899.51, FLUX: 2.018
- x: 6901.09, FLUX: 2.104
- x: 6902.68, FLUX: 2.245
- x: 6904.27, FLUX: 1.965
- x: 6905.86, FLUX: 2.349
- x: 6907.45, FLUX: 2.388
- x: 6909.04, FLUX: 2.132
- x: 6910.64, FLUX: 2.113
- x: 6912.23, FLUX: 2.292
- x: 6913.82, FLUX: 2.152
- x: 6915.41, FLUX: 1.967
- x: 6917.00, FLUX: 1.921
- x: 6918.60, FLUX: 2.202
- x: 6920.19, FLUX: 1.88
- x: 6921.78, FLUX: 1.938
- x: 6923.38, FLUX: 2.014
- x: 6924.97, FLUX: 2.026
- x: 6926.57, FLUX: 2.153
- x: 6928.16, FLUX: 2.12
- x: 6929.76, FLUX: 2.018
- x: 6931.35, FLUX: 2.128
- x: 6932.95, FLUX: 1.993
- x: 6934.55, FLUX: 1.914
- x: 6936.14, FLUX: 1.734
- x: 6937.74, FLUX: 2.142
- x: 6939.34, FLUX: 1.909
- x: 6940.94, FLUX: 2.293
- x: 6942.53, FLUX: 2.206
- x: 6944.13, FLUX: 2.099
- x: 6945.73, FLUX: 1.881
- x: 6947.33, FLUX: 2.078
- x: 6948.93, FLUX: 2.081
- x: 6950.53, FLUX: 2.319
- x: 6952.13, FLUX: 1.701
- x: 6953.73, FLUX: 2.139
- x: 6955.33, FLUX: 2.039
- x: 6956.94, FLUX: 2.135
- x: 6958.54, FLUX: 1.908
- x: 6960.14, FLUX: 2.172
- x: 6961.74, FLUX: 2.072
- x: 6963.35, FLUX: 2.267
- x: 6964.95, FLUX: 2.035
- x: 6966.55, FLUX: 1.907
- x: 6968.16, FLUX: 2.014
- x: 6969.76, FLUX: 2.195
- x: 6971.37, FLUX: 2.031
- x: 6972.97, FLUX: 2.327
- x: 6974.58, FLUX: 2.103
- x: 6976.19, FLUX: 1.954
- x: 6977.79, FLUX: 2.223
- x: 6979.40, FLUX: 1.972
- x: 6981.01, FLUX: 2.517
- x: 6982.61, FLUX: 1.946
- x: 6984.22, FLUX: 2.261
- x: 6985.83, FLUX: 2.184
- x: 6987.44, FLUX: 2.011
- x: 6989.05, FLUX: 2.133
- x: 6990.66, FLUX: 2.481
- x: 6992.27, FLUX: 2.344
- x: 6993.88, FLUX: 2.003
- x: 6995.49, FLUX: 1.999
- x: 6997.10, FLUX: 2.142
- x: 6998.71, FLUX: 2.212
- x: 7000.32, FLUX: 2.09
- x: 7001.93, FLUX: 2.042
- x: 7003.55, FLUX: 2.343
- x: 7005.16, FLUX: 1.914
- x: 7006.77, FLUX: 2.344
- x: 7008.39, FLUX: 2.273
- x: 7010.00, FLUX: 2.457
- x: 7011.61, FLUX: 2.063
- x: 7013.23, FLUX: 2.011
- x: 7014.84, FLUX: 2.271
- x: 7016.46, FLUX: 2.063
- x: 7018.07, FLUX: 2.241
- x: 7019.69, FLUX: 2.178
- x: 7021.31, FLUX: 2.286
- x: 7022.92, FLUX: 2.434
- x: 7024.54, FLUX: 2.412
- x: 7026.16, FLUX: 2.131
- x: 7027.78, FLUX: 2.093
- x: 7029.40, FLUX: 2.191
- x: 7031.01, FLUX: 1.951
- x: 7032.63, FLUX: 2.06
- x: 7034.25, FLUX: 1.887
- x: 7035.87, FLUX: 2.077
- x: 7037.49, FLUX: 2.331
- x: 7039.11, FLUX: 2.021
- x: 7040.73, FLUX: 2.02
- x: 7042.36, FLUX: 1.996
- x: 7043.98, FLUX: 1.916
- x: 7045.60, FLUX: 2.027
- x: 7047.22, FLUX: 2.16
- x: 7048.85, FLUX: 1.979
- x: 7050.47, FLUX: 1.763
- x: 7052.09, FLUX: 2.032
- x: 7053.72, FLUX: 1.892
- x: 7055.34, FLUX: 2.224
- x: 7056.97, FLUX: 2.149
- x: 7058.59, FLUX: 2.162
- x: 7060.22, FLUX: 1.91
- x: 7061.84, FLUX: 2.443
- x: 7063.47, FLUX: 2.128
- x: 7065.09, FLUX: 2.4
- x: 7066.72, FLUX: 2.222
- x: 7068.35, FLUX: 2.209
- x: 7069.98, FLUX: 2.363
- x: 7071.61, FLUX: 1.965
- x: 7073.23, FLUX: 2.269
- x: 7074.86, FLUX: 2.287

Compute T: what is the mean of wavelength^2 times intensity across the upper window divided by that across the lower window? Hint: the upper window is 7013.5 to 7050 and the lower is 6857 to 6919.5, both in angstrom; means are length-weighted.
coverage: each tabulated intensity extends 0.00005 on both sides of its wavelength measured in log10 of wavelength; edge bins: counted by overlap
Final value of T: 1.0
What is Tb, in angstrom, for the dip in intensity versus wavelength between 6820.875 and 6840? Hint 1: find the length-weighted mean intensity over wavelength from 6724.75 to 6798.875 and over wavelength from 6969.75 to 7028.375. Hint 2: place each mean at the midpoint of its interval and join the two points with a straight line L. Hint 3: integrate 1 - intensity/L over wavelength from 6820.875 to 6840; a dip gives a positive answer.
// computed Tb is 2.1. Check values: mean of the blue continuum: 2.23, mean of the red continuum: 2.18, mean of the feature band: 1.98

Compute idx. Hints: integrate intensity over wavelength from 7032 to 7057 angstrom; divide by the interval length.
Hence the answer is 2.03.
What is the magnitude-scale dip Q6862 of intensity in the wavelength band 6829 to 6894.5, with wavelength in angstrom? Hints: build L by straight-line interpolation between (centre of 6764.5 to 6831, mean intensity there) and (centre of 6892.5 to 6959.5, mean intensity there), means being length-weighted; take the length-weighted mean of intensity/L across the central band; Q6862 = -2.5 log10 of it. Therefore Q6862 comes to 0.052 mag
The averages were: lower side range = 2.18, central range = 2.03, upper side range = 2.09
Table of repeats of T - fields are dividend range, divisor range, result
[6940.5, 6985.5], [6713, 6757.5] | 1.03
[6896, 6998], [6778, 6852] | 1.04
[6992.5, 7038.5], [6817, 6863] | 1.13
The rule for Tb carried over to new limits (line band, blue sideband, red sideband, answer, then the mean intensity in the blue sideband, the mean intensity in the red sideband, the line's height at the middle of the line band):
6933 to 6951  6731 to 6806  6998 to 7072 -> 1.0 angstrom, 2.24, 2.14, 2.18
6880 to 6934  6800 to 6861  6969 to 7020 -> -0.1 angstrom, 2.06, 2.17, 2.11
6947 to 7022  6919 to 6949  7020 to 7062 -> -2.8 angstrom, 2.03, 2.09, 2.06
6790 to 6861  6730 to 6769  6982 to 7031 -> 5.3 angstrom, 2.26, 2.18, 2.24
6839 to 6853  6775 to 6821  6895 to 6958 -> 0.9 angstrom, 2.2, 2.09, 2.16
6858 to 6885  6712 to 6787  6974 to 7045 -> 1.7 angstrom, 2.23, 2.15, 2.19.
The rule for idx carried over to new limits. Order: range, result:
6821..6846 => 1.97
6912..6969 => 2.05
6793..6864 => 2.07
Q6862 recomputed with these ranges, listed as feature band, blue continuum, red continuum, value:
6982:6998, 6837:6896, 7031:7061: -0.060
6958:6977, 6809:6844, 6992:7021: 0.026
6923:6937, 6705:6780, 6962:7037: 0.084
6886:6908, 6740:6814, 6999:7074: 0.005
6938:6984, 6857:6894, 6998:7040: 0.016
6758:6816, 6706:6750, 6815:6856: -0.068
